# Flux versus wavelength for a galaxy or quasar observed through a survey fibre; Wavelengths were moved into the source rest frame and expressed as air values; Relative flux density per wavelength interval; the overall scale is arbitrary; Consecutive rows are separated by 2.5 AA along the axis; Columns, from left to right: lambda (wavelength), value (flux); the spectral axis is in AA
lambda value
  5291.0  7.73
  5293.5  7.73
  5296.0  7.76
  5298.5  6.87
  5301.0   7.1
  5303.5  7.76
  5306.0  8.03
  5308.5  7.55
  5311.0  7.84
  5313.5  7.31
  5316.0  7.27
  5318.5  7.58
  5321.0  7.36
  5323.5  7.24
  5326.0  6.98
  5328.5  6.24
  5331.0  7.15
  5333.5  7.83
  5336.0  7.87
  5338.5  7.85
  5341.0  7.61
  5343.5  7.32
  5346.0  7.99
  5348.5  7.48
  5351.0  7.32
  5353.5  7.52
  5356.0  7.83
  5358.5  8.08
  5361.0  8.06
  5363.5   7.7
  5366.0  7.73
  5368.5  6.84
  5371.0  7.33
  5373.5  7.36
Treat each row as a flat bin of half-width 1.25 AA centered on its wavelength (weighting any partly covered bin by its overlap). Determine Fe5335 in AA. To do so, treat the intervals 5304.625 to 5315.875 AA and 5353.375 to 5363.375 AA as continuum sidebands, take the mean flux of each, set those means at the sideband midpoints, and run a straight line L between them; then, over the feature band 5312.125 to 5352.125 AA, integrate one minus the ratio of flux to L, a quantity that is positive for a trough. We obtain 1.8 AA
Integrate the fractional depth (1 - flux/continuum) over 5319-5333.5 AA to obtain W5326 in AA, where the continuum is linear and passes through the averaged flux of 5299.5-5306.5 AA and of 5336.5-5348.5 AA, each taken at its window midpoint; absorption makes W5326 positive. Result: 1.0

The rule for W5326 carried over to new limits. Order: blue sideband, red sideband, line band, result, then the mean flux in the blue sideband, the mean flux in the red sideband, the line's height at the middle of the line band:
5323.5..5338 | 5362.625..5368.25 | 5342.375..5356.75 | -0.29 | 7.25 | 7.56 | 7.42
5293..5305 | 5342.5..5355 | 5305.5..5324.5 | -0.09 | 7.44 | 7.54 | 7.47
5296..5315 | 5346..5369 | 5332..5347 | -0.24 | 7.51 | 7.66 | 7.61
